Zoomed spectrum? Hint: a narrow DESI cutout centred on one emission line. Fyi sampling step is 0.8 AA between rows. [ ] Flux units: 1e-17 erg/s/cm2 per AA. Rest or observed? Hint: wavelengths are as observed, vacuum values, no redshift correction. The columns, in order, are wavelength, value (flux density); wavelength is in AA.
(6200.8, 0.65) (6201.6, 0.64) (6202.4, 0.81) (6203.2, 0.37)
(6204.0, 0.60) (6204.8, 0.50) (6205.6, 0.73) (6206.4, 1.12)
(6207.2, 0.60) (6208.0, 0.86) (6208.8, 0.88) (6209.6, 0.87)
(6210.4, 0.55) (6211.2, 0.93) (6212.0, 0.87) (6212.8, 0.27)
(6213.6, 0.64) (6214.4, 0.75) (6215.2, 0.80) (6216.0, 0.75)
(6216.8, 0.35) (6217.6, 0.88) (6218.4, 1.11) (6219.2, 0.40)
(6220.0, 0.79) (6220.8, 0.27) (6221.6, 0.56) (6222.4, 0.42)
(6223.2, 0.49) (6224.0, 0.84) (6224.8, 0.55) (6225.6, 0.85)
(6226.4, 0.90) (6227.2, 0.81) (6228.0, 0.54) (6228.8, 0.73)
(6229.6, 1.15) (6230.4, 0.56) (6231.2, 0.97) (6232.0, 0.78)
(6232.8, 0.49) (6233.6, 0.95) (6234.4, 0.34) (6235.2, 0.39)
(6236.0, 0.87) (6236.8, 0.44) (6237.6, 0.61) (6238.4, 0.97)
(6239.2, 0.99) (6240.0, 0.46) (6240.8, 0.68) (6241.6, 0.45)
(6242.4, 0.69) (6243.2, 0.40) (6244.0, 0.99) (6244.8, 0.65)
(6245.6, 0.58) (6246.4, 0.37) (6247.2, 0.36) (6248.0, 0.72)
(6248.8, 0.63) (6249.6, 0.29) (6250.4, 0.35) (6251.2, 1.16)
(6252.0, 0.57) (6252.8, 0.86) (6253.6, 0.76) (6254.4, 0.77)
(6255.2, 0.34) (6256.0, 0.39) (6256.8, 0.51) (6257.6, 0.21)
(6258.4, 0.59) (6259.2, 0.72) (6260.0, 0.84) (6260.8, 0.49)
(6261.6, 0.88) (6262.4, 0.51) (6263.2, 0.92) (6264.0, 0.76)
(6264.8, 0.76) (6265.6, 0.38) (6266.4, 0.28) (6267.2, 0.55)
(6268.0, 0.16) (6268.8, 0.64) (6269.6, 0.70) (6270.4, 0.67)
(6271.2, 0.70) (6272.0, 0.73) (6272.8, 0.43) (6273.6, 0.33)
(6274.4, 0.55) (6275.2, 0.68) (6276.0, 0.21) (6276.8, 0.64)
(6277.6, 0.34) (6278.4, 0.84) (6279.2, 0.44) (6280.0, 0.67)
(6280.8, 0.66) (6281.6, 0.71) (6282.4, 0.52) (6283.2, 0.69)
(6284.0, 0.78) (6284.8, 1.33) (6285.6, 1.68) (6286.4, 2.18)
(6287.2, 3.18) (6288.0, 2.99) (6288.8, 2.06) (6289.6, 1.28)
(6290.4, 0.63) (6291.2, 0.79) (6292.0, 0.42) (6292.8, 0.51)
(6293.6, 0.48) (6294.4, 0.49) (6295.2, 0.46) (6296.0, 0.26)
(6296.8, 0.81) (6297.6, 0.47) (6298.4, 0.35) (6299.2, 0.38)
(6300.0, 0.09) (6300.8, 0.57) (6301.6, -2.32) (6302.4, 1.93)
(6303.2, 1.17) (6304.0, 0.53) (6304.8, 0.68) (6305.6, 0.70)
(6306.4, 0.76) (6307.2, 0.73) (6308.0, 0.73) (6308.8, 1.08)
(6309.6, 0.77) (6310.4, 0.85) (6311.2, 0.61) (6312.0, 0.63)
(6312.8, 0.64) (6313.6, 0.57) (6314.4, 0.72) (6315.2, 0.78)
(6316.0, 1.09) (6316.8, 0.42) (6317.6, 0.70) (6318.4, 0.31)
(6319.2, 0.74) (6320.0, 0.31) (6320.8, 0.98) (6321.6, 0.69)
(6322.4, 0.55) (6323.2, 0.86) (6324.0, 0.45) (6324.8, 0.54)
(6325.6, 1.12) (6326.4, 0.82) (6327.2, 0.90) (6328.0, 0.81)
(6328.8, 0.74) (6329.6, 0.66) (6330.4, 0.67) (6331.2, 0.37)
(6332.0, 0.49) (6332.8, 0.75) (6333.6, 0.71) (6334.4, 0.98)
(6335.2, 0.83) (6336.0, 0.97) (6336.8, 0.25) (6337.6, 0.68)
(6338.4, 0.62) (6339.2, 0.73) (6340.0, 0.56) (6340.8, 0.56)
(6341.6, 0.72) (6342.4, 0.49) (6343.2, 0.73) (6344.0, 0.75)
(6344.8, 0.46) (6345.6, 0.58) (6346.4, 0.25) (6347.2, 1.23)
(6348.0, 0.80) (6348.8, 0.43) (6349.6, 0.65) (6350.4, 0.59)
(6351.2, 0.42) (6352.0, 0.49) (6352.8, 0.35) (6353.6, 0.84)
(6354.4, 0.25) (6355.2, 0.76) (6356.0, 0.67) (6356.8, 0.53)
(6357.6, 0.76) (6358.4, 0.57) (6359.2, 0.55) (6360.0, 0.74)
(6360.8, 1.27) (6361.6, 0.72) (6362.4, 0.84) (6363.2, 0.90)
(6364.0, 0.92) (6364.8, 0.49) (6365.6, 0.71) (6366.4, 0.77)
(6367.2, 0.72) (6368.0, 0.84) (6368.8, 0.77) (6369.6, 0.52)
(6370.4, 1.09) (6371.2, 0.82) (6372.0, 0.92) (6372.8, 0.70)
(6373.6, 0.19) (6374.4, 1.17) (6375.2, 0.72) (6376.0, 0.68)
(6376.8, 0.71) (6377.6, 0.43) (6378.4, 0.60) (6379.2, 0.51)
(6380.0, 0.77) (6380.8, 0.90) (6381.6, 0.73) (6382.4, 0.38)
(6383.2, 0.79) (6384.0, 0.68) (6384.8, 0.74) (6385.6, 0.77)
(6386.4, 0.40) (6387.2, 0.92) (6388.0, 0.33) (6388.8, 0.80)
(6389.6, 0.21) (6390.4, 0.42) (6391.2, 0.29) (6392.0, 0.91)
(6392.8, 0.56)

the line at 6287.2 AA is H-beta 4861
